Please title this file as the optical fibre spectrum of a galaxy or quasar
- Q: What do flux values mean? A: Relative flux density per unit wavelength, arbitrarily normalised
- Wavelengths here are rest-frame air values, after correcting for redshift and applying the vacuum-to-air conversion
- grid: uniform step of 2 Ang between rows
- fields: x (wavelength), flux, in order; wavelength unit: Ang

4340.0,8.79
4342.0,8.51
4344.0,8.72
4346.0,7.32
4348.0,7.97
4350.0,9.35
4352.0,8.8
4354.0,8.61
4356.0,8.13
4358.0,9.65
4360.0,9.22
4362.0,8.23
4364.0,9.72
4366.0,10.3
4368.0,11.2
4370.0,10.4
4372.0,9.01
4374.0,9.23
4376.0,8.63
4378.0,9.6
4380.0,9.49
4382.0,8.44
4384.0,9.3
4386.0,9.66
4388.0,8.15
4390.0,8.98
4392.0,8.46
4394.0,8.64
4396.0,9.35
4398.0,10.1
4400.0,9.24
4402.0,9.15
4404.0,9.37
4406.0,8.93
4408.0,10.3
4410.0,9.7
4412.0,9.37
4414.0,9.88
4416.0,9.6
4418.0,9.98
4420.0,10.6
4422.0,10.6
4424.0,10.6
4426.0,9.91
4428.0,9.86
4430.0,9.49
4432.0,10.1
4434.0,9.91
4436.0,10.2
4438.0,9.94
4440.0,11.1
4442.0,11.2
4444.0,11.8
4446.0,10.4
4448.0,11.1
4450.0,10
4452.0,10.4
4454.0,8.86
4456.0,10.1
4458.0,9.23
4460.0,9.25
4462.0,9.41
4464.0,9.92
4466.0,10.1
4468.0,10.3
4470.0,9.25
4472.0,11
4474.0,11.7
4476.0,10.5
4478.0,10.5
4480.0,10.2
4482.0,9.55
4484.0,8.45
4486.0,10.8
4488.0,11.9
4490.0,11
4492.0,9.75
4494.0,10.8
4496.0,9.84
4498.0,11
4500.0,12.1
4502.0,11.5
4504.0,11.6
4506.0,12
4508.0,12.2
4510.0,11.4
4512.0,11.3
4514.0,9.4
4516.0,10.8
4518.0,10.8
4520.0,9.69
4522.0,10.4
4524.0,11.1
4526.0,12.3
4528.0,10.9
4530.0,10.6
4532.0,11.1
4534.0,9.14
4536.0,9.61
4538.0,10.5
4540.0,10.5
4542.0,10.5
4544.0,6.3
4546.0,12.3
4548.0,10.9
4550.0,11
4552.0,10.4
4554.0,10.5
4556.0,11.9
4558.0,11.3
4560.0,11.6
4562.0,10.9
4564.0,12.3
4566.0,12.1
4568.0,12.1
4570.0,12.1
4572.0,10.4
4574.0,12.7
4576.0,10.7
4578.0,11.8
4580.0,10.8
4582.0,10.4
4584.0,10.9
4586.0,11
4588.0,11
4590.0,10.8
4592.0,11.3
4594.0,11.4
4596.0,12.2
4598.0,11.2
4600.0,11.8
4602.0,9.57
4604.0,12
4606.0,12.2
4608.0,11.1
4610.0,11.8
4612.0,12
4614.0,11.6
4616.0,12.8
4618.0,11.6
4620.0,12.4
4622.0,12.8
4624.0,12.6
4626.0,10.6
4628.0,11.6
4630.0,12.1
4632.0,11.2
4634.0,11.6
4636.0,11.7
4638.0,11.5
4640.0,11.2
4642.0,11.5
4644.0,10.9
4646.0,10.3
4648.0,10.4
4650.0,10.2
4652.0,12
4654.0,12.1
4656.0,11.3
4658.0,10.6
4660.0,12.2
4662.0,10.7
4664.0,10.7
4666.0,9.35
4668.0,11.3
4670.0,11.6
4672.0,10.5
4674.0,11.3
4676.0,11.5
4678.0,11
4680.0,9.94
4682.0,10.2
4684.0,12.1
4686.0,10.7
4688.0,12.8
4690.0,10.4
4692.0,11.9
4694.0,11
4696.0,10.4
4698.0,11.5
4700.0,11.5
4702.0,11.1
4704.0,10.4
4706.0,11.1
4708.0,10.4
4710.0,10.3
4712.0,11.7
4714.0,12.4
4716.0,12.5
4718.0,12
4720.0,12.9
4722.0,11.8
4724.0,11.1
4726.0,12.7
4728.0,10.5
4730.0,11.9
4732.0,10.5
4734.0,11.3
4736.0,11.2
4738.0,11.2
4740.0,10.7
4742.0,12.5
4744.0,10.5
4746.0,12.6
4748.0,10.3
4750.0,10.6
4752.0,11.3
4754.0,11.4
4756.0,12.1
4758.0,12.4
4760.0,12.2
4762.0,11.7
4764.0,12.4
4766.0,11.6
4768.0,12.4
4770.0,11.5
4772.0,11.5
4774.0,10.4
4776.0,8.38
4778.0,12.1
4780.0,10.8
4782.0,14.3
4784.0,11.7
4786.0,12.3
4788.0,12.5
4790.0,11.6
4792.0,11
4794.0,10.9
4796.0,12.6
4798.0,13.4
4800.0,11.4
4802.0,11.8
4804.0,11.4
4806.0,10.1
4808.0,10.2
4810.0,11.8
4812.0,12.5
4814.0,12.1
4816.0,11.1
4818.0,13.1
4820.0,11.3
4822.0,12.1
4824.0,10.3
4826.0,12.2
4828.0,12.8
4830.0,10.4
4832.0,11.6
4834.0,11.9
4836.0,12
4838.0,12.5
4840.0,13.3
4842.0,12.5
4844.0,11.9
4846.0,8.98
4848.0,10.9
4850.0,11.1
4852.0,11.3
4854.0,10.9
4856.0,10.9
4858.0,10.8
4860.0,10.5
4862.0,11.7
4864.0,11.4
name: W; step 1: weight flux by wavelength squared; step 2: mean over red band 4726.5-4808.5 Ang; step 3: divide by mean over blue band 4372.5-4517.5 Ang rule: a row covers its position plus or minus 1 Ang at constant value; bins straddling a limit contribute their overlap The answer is 1.31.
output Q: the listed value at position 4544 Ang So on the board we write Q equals 6.3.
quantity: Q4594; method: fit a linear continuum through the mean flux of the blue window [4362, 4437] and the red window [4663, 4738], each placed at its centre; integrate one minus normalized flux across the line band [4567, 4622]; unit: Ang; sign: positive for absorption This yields -4.3 Ang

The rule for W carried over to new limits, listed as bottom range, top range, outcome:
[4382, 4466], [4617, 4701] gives 1.27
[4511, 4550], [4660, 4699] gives 1.13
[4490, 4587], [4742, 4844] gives 1.19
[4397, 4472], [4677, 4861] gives 1.33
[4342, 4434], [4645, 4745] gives 1.37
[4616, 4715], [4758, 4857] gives 1.10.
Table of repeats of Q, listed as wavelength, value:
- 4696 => 10.4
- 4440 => 11.1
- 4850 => 11.1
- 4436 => 10.2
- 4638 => 11.5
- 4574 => 12.7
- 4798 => 13.4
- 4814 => 12.1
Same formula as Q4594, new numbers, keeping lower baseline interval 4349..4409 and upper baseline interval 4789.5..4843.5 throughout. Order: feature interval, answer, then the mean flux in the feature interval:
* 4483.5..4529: -4.3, 10.9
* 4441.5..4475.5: -1.8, 10.2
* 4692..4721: -0.6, 11.4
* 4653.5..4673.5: -0.2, 11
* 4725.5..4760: -0.1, 11.4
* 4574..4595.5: -1.4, 11.1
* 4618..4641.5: -2.3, 11.7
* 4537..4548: 0.1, 10.1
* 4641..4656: -0.4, 11.1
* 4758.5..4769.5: -0.6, 12.1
